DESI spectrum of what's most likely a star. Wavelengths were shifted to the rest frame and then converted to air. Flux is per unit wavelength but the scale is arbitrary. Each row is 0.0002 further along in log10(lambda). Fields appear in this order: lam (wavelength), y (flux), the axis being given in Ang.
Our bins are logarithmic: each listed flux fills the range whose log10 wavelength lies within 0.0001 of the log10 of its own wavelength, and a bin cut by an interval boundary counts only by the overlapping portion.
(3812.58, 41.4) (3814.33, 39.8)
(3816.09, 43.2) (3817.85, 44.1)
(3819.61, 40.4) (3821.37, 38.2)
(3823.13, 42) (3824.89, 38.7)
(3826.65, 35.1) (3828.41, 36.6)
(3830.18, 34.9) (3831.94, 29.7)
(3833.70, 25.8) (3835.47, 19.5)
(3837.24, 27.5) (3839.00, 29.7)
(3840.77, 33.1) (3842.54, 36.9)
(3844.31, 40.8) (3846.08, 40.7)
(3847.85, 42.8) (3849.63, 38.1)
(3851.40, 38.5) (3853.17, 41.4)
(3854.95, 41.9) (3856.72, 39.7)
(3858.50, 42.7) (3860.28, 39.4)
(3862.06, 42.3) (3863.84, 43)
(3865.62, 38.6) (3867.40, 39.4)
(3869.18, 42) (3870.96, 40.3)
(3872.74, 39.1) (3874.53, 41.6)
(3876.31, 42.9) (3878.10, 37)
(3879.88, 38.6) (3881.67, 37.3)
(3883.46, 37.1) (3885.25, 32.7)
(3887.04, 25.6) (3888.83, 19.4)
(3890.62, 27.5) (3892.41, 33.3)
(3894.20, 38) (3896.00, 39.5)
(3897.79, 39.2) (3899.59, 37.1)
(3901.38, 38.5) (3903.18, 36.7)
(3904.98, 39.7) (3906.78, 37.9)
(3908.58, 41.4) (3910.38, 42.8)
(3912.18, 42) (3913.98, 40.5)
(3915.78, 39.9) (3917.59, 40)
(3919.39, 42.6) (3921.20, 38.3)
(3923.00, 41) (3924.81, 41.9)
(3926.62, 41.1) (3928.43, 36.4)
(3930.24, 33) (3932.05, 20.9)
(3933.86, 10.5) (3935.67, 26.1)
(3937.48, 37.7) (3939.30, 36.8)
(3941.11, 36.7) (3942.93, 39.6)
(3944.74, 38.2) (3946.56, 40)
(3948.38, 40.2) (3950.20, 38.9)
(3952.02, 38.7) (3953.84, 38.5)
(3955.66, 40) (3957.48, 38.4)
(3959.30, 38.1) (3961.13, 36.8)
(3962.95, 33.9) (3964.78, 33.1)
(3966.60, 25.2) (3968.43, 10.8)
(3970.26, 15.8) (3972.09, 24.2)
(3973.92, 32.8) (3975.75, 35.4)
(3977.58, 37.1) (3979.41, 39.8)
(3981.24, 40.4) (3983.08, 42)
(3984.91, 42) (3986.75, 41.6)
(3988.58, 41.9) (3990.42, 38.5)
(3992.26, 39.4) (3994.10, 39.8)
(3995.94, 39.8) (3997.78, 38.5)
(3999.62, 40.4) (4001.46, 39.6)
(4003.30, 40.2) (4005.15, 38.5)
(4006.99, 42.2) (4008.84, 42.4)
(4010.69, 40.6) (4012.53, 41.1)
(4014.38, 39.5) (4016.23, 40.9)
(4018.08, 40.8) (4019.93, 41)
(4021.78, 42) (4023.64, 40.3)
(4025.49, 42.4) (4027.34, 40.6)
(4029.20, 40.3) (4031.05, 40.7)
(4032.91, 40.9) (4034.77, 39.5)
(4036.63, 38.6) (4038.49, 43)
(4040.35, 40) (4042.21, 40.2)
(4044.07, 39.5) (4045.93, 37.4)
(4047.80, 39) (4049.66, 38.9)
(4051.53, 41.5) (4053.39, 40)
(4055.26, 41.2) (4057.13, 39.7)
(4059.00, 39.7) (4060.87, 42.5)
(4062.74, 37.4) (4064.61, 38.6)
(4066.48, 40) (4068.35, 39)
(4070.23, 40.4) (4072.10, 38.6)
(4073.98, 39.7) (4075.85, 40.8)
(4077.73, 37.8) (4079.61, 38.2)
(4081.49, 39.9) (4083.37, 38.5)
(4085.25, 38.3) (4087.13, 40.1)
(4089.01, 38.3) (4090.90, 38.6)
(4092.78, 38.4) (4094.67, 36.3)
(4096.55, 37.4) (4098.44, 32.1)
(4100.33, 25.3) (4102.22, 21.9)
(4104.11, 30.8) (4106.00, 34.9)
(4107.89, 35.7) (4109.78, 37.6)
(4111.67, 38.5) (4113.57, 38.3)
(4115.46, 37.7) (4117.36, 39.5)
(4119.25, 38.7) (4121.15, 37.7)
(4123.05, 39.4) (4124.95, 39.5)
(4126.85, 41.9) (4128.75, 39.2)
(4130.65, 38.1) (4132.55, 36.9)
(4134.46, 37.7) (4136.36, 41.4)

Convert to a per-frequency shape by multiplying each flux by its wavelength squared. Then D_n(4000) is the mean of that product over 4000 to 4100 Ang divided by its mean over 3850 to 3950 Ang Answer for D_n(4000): 1.1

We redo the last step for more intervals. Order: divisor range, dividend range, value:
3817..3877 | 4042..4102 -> 1.13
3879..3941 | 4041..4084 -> 1.20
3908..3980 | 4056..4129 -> 1.16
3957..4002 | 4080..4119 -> 1.08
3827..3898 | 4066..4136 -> 1.16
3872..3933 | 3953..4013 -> 1.03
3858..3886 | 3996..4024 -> 1.10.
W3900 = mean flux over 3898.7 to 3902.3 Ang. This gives 37.8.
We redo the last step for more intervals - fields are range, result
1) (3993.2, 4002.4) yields 39.7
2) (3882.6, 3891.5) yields 28.4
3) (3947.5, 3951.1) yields 39.5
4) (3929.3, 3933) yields 26.8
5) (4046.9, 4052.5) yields 39.8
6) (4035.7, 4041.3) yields 40.5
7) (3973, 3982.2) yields 37.1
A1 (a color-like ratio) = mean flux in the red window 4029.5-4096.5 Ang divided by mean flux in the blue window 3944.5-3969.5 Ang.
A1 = 1.1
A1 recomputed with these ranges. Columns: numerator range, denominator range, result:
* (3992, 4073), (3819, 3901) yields 1.10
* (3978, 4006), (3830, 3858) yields 1.14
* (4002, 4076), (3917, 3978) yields 1.18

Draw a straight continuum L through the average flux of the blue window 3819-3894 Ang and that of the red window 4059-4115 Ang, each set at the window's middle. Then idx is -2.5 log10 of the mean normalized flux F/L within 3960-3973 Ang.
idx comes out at 0.38 mag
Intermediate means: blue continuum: 36.5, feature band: 25.9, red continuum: 37.1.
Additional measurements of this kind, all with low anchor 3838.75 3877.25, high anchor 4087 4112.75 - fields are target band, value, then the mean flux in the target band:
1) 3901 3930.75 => -0.03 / 39.7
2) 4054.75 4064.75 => -0.13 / 39.9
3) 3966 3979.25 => 0.36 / 26.7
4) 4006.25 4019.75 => -0.13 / 41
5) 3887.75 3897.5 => 0.22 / 31.9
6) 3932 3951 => 0.13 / 33.8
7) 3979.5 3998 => -0.10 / 40.4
